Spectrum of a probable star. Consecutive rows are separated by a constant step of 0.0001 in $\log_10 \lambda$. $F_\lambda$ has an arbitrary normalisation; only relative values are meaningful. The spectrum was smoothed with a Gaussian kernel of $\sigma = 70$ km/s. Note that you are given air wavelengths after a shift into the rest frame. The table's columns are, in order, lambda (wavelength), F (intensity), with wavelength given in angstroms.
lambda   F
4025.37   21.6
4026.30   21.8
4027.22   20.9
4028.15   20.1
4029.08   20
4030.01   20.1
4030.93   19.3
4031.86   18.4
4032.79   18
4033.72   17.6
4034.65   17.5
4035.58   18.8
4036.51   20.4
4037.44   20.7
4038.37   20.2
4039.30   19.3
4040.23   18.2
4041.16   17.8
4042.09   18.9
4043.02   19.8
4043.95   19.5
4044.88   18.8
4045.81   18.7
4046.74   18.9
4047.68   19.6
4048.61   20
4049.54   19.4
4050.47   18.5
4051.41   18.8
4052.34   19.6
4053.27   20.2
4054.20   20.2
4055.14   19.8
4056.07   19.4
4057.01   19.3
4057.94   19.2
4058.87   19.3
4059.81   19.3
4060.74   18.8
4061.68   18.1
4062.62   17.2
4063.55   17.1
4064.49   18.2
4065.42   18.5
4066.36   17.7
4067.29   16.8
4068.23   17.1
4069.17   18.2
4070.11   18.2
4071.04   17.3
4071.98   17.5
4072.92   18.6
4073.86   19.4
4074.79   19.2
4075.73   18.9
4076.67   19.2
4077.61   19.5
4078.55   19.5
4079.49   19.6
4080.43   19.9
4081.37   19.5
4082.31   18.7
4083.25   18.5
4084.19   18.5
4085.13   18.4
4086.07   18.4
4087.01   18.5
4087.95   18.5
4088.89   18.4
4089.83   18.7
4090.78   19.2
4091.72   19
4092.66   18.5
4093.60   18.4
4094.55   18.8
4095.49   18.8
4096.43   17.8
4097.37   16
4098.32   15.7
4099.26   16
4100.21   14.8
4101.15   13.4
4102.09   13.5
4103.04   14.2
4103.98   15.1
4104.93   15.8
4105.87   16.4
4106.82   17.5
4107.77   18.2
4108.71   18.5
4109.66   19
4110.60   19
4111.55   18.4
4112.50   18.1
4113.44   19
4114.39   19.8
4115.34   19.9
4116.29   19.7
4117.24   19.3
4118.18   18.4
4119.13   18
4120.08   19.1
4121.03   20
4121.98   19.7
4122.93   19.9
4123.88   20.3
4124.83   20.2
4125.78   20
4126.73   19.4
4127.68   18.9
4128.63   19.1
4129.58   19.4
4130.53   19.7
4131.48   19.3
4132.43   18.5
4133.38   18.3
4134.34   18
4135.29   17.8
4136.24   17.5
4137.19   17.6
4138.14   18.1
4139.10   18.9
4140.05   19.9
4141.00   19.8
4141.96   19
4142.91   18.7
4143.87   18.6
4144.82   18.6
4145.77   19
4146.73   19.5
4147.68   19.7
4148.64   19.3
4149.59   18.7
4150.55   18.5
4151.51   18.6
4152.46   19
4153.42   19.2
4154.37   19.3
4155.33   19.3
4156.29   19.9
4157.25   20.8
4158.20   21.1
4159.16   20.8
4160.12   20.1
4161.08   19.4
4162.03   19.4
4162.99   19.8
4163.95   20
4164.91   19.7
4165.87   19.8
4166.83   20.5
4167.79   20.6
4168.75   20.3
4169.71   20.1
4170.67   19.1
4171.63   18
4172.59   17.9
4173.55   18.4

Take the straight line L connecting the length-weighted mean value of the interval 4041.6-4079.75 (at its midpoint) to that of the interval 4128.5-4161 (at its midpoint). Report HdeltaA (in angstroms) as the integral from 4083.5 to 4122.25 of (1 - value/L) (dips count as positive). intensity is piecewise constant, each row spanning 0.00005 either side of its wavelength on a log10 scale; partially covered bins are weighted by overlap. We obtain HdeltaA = 2.3 angstroms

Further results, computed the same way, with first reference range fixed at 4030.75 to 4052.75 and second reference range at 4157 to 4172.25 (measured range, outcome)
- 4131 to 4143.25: 0.7 angstroms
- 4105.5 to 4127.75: 0.6 angstroms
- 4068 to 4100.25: 1.6 angstroms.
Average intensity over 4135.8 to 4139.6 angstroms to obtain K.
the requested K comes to 18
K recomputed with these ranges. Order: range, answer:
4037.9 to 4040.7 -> 19.2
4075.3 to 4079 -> 19.3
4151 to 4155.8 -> 19.1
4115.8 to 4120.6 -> 18.9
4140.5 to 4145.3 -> 19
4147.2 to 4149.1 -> 19.5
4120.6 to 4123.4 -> 19.9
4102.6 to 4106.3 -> 15.4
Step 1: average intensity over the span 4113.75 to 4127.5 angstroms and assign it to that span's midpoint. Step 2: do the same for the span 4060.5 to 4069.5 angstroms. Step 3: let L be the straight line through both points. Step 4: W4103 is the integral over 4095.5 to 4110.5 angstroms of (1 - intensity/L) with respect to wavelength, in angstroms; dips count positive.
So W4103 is 2.1 angstroms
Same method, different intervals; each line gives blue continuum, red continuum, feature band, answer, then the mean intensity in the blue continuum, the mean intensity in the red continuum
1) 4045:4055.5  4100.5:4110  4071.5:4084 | -0.9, 19.4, 16.1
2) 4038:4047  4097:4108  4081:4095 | -2.0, 19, 15.5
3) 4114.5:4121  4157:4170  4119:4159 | 0.9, 19.2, 20.2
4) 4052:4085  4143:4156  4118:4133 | -0.4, 18.7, 19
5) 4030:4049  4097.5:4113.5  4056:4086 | -1.2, 19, 16.6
